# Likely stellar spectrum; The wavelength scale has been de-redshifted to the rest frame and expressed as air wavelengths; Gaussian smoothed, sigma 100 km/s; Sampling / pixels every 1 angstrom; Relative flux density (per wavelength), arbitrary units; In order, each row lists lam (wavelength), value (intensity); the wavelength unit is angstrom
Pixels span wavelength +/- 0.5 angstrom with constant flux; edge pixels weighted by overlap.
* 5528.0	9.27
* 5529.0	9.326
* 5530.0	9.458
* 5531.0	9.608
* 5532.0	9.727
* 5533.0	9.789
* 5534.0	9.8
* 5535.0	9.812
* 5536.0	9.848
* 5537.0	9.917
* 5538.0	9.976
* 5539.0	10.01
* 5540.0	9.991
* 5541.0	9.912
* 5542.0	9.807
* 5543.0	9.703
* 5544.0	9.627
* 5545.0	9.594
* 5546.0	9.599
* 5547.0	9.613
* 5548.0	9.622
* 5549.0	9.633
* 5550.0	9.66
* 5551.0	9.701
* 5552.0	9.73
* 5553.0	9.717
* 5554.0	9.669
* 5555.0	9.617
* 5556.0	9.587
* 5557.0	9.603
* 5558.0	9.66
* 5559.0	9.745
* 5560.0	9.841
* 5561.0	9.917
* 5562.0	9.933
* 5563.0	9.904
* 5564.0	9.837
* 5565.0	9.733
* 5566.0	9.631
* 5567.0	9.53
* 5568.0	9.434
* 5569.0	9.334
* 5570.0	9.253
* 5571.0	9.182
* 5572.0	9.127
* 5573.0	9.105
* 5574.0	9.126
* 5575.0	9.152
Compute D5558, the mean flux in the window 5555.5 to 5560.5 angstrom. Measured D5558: 9.69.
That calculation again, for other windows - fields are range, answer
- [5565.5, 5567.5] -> 9.58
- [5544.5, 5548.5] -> 9.61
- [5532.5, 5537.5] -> 9.83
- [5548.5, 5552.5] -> 9.68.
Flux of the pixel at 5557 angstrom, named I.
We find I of 9.603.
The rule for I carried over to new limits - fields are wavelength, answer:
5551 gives 9.701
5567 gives 9.53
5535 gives 9.812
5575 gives 9.152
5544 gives 9.627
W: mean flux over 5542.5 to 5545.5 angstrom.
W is 9.64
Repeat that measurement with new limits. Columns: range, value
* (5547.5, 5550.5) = 9.64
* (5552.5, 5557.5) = 9.64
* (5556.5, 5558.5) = 9.63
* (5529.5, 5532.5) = 9.6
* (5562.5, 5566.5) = 9.78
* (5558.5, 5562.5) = 9.86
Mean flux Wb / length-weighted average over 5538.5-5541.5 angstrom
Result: 9.97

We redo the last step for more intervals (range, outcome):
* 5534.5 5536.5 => 9.83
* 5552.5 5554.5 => 9.69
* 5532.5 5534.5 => 9.79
